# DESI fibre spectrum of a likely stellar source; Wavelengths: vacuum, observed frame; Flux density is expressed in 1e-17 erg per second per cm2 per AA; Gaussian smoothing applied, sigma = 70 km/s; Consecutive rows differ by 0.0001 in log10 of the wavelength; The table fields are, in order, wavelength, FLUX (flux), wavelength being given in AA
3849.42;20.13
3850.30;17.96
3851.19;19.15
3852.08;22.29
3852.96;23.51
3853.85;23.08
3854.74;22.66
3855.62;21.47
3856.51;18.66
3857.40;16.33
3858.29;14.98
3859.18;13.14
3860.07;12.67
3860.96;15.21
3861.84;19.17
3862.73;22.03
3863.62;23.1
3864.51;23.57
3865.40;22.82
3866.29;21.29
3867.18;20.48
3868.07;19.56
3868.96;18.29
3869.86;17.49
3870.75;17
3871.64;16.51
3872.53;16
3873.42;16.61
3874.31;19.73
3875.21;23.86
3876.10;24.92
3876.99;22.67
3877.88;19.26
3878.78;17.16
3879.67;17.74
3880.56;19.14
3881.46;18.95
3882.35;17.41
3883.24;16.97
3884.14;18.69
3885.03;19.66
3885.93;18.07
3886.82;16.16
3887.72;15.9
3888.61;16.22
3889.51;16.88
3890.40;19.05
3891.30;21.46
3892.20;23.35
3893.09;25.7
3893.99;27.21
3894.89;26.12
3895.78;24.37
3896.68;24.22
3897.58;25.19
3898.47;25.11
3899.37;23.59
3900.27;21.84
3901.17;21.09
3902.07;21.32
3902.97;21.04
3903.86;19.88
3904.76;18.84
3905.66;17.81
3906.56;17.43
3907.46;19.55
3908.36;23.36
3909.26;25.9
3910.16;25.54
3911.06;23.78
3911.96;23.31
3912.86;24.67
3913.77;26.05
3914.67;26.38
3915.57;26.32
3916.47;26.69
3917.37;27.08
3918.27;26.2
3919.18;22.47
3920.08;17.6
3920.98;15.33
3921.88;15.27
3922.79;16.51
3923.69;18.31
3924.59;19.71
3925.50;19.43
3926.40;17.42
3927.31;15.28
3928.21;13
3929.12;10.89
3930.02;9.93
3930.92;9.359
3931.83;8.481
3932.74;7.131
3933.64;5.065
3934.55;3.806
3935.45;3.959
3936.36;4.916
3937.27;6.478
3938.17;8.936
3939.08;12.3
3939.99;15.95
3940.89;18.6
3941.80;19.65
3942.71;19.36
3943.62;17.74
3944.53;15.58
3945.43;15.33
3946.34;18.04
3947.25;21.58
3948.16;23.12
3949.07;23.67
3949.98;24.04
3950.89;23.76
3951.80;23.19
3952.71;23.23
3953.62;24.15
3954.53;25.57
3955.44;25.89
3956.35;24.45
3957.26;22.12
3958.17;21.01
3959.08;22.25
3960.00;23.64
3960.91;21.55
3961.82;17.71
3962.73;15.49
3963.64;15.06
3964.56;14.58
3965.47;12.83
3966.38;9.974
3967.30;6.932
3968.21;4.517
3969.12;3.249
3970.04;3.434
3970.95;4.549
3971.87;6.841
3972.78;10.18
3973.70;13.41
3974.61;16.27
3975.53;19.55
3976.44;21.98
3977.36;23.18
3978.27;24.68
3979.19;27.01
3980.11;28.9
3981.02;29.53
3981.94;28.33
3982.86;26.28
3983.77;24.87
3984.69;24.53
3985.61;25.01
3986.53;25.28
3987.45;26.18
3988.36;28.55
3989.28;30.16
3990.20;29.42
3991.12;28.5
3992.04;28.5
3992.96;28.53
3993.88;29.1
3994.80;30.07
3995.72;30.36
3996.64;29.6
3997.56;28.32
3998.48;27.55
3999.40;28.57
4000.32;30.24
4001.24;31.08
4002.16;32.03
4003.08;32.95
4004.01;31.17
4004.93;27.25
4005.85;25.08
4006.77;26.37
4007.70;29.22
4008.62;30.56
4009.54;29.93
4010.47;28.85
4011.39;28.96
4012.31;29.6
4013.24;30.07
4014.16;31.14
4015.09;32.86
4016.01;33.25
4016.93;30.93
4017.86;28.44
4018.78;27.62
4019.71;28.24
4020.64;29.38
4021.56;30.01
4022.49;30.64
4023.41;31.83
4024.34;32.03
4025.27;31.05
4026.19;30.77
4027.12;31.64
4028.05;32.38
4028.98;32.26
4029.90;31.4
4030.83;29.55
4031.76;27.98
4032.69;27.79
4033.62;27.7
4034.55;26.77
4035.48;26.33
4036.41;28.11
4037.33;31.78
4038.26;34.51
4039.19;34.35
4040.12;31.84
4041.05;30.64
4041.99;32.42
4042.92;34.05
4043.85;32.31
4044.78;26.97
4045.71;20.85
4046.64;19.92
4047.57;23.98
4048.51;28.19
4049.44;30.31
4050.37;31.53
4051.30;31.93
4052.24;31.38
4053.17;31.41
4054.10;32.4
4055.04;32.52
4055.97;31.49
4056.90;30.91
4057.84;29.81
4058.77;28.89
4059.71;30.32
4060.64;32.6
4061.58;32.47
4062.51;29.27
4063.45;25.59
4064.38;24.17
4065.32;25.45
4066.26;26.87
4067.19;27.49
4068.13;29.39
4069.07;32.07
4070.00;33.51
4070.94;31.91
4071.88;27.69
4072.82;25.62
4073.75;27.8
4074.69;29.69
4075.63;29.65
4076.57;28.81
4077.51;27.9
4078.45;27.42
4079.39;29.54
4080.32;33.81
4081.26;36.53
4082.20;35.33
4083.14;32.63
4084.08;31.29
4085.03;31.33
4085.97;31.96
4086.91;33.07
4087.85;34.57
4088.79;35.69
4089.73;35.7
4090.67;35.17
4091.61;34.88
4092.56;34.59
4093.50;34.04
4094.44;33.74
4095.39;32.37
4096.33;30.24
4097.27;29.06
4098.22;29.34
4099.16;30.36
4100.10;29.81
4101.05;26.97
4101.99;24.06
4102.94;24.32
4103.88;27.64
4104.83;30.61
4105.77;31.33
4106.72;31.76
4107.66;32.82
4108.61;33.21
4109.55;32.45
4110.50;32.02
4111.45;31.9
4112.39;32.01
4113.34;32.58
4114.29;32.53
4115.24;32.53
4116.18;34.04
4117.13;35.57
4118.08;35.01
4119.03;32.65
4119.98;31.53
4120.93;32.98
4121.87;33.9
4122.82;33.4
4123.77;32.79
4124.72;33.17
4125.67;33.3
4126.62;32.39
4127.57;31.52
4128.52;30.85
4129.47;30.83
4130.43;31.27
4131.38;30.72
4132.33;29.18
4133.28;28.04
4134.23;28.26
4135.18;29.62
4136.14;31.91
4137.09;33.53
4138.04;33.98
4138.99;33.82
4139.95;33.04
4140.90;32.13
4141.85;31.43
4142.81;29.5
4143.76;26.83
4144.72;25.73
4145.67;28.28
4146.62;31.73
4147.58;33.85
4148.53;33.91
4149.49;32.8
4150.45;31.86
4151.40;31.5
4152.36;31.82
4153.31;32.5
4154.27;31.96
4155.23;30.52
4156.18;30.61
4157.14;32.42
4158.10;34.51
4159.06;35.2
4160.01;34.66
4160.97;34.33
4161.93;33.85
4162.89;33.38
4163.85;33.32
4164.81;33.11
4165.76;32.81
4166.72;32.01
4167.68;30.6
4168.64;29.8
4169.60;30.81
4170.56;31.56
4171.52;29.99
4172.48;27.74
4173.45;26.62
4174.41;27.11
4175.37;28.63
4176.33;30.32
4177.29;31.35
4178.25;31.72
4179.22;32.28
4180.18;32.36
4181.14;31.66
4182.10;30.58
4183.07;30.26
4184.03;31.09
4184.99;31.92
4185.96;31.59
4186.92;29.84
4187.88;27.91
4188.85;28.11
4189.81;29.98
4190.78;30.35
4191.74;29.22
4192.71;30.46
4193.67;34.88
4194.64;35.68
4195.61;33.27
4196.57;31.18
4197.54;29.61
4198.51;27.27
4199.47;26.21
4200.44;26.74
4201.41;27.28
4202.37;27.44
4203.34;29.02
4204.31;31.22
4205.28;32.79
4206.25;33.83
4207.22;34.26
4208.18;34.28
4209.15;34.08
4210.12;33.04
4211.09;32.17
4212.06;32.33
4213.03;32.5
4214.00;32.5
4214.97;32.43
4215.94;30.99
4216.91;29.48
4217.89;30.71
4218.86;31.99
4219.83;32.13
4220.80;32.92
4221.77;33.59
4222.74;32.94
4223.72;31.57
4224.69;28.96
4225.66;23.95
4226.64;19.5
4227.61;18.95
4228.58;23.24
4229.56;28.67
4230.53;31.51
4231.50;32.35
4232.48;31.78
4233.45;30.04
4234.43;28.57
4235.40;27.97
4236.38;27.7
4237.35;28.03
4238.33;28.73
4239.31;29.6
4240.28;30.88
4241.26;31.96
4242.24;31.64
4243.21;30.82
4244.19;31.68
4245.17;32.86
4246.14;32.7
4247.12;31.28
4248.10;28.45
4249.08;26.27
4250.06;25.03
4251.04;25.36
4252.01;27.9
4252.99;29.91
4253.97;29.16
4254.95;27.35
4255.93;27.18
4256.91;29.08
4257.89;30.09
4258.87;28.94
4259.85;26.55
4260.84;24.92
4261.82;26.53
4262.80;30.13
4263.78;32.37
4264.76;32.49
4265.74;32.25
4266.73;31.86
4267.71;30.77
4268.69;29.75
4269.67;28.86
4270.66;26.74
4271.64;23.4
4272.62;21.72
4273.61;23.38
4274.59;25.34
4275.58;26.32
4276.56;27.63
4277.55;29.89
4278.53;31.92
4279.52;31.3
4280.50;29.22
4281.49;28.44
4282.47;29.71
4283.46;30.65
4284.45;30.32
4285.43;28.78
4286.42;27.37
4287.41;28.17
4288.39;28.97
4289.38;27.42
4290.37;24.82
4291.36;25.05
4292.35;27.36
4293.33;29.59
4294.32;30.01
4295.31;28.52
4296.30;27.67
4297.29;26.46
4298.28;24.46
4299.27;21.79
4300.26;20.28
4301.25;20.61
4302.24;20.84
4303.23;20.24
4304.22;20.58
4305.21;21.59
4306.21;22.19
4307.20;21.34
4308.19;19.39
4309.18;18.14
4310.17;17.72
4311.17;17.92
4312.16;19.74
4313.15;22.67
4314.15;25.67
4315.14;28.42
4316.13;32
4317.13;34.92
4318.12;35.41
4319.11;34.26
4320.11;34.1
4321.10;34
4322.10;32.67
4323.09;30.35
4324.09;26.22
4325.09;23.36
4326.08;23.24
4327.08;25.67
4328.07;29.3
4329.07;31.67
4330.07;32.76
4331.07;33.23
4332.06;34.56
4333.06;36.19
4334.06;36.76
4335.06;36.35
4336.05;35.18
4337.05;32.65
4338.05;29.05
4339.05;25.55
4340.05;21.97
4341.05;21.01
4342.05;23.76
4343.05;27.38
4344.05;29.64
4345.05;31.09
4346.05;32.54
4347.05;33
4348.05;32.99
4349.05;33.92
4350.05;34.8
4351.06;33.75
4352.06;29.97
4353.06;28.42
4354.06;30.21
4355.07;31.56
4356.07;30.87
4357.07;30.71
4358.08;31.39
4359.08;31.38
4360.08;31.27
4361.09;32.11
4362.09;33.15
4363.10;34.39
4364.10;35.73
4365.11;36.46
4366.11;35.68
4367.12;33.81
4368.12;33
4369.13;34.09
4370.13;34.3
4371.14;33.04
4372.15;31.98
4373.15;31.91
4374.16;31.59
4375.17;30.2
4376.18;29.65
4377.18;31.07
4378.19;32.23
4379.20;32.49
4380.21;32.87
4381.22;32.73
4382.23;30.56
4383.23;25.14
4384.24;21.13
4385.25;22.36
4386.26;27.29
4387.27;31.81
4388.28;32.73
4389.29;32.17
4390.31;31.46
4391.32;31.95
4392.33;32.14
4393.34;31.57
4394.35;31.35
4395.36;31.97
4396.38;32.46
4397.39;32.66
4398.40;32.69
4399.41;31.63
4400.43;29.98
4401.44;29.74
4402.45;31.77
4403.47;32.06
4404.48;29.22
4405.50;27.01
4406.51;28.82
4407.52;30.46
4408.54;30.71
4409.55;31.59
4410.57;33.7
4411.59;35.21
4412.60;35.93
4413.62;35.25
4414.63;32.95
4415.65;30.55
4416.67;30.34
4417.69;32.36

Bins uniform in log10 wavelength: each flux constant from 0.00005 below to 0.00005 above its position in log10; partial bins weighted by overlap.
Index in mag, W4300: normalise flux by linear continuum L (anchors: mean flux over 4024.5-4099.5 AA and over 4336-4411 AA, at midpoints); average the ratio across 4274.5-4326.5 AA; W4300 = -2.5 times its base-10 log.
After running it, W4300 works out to 0.16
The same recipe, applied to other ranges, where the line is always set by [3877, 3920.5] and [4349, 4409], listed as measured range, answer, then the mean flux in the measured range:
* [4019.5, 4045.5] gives -0.24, 30.5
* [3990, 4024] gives -0.24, 29.6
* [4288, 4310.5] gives 0.25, 23.7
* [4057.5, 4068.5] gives -0.14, 28.5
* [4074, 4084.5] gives -0.22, 31.1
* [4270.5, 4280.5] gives 0.09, 26.9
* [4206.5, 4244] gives -0.08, 30.3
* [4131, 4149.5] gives -0.16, 30.9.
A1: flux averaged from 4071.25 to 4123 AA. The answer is 31.6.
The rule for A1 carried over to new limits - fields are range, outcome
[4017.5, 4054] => 29.8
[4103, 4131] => 32.2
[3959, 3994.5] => 20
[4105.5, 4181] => 31.8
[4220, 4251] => 29.1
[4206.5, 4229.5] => 30.4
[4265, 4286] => 28.5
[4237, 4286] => 28.9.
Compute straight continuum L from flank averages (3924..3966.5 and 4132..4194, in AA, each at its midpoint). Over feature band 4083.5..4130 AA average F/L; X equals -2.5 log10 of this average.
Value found -0.17 mag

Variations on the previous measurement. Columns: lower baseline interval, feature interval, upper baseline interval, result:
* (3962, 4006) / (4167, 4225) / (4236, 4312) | -0.192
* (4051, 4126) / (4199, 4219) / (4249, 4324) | -0.090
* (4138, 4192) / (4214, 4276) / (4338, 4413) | 0.081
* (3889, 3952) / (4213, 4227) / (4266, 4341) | -0.187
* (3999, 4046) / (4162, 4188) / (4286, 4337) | -0.083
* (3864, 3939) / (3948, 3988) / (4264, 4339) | 0.040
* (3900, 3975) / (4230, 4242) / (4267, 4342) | -0.176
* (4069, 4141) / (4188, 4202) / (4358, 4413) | 0.059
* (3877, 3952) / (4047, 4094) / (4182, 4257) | -0.247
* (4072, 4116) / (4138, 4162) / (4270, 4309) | -0.078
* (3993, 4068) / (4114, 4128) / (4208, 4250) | -0.114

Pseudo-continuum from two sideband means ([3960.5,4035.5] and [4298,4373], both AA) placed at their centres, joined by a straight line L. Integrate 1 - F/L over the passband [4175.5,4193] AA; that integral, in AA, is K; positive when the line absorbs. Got -2.0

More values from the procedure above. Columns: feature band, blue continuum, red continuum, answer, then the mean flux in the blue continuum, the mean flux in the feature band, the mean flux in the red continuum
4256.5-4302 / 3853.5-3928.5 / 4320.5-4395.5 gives 2.3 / 20.4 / 27.7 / 31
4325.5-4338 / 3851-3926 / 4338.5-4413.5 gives -0.8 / 20.6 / 32.1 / 31.1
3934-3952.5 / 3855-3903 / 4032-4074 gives 5.9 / 19.9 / 16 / 29.4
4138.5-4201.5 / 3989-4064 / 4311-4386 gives -1.8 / 29.8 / 31.1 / 30.7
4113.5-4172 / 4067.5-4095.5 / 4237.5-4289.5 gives -2.1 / 31.9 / 32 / 28.9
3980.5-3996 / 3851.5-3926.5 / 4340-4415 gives -3.4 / 20.6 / 27.8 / 31.3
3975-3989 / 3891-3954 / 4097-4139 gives -1.7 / 19.1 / 25.6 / 31.4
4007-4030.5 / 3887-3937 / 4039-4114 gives -3.5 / 19.1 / 30.5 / 30.5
